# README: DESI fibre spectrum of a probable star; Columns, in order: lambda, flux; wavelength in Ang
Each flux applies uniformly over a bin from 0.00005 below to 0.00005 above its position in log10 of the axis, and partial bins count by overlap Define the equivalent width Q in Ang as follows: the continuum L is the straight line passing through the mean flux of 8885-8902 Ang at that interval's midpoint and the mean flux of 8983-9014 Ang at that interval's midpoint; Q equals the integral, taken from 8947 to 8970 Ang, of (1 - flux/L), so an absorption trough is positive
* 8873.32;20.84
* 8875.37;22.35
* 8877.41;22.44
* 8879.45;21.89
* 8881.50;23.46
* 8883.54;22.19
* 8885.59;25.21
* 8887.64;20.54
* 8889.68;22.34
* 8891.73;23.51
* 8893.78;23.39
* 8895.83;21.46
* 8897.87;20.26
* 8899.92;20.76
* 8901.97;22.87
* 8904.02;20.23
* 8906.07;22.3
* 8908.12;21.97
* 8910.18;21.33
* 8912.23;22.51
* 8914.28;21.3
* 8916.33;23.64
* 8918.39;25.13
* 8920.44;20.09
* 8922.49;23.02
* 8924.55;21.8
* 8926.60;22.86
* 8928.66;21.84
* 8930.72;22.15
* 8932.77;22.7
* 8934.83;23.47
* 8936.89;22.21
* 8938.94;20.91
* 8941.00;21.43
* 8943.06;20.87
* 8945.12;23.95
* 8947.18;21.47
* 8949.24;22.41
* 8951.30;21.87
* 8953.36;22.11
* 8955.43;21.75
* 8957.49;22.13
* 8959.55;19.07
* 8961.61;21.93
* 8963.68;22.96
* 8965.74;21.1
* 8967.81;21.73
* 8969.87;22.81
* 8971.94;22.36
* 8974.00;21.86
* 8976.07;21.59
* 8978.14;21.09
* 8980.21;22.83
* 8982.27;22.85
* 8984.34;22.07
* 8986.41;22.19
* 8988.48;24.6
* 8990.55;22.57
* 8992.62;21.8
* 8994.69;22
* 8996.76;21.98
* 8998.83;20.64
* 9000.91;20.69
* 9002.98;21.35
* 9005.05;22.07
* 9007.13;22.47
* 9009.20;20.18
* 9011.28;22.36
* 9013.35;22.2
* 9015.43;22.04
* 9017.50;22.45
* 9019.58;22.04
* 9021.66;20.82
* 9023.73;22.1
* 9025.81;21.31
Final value 0.3 Ang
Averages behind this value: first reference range 22.2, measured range 21.7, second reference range 21.9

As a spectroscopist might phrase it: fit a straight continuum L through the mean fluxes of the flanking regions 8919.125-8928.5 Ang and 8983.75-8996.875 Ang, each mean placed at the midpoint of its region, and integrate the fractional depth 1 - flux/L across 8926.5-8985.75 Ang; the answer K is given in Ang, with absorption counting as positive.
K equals 0.7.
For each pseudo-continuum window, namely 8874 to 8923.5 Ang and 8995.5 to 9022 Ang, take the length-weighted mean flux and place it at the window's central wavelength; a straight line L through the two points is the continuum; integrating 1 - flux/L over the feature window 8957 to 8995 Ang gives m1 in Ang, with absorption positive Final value -0.4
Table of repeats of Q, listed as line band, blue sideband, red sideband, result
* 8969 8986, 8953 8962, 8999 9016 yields -0.6 Ang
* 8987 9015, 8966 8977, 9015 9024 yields 0.0 Ang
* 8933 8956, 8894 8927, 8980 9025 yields -0.1 Ang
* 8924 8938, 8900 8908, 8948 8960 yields -0.5 Ang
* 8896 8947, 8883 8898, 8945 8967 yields 0.3 Ang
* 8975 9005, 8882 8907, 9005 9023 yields -0.2 Ang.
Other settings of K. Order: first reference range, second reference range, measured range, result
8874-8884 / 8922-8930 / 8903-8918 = 0.21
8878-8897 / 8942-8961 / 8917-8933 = -0.25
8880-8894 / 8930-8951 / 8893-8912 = 0.87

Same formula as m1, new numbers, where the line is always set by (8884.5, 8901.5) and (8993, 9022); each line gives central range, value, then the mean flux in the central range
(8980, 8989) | -0.4 Ang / 22.8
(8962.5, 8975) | -0.2 Ang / 22.1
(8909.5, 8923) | -0.2 Ang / 22.5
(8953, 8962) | 0.2 Ang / 21.3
